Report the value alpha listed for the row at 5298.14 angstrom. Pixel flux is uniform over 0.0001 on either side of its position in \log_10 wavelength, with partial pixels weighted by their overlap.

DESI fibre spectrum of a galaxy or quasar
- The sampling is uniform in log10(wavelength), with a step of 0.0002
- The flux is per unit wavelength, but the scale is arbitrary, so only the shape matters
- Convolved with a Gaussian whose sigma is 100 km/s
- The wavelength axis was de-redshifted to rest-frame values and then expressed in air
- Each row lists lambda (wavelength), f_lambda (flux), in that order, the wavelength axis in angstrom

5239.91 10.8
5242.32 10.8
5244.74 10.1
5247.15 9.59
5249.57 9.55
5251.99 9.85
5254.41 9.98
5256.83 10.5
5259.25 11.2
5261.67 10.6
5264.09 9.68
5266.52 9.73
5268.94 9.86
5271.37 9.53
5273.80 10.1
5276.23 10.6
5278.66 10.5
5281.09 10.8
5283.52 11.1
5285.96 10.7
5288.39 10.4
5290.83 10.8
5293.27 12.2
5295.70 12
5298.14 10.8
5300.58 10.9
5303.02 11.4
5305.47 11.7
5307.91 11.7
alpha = 10.8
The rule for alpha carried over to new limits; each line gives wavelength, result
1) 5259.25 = 11.2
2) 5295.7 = 12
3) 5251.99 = 9.85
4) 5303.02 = 11.4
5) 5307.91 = 11.7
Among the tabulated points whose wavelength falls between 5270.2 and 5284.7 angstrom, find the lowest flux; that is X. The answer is 9.53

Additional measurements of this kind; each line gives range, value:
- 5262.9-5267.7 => 9.68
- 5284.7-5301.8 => 10.4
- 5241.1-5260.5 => 9.55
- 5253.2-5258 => 9.98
